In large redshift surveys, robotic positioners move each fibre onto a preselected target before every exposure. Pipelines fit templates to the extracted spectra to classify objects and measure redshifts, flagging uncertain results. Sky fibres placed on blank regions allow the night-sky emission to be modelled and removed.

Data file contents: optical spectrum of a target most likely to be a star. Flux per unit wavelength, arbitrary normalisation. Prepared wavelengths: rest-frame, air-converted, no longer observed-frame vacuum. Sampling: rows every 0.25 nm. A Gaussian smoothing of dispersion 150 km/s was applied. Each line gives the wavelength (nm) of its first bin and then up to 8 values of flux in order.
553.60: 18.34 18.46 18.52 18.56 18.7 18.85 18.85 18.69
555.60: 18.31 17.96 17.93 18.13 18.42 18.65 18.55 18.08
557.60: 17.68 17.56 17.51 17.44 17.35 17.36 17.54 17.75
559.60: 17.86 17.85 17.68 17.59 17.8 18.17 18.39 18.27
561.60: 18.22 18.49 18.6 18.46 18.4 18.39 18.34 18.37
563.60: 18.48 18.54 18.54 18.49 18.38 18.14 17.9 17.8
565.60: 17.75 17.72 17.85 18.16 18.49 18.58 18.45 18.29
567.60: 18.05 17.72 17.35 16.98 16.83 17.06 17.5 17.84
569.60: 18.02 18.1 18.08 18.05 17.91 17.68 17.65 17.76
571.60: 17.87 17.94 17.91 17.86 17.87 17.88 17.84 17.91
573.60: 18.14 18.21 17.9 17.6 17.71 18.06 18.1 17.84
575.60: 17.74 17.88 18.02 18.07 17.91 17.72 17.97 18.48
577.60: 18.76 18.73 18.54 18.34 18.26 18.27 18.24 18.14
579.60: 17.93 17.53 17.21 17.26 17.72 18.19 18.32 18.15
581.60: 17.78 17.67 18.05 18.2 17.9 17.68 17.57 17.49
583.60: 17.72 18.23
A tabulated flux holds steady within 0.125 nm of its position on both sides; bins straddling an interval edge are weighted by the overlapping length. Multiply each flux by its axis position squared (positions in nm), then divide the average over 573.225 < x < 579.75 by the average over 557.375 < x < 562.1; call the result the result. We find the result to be 1.08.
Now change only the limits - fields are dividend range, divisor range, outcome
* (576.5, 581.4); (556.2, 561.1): 1.09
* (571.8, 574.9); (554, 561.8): 1.05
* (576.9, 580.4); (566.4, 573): 1.05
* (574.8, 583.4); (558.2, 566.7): 1.06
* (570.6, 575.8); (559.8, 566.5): 1.02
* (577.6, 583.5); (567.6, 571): 1.06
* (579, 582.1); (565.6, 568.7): 1.05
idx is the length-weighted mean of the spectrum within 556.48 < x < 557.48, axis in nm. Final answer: 18.4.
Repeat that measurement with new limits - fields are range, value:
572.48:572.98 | 17.9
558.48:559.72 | 17.6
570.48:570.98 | 17.8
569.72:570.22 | 18.1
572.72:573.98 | 18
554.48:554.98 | 18.8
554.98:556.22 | 18.3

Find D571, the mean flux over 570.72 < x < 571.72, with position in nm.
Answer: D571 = 17.7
